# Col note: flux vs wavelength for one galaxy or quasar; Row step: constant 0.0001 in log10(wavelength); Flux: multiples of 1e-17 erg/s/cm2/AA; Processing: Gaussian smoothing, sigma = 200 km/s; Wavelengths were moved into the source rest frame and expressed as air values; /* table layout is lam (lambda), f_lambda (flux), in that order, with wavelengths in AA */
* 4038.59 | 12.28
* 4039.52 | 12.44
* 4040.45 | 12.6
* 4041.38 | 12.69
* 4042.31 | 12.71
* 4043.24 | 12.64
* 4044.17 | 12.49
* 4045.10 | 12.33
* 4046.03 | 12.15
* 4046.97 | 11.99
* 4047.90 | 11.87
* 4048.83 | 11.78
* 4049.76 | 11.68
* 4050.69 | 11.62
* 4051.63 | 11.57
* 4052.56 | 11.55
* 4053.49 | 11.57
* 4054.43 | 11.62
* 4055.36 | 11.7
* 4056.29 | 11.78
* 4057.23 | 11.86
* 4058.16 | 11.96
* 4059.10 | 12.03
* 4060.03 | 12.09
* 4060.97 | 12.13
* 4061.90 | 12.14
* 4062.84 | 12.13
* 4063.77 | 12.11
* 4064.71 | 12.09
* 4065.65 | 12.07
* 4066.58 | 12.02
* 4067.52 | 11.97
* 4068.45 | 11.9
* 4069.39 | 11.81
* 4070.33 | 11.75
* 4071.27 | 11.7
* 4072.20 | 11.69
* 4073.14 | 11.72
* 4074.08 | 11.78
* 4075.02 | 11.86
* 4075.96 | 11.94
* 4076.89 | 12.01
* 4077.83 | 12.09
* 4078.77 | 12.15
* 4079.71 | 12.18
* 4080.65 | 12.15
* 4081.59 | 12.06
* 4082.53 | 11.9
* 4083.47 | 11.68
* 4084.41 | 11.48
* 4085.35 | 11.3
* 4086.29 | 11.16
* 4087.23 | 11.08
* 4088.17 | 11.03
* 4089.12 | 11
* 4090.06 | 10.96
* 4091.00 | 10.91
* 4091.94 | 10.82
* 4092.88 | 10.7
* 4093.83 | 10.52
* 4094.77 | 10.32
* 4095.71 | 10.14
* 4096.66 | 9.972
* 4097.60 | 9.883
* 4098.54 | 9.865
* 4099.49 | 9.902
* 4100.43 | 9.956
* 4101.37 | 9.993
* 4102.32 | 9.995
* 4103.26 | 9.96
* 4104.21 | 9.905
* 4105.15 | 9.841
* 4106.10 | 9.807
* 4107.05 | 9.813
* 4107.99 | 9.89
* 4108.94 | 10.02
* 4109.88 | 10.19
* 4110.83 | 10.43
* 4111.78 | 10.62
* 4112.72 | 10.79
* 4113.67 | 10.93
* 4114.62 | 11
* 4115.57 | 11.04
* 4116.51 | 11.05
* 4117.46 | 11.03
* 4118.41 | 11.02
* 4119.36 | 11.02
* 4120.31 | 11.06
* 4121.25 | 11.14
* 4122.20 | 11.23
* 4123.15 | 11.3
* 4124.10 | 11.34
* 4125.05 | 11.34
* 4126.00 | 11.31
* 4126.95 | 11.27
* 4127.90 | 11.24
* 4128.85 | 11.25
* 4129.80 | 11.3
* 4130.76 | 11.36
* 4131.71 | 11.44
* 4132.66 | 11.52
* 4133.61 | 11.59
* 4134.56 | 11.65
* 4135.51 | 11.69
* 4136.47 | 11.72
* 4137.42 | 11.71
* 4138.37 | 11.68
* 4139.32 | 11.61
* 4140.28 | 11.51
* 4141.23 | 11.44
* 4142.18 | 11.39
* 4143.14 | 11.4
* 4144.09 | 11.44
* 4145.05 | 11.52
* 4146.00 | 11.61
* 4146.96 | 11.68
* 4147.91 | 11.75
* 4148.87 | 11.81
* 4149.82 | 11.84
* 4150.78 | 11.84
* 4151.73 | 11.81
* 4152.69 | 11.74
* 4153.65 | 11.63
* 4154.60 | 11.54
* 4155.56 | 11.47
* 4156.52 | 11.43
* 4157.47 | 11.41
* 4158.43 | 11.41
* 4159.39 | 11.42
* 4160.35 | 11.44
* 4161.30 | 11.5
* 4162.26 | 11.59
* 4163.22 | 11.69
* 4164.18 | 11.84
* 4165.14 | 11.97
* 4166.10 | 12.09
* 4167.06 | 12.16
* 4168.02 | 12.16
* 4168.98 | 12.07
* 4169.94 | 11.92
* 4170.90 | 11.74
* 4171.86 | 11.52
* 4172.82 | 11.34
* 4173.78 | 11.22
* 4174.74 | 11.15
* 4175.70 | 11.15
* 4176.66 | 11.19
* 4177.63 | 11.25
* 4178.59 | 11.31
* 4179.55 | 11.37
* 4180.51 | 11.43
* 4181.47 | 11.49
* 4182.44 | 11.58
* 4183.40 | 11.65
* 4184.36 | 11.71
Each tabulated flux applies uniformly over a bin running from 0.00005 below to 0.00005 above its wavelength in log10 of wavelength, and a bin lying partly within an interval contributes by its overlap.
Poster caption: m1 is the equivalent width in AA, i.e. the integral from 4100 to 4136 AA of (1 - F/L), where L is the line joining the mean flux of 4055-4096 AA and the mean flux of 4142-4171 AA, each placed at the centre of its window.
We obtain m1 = 2.6 AA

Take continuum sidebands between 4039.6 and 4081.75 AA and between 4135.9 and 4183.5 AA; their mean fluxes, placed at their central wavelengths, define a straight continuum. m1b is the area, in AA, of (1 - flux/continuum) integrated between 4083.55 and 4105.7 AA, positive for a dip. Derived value 2.6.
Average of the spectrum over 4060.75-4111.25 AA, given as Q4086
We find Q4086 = 11.1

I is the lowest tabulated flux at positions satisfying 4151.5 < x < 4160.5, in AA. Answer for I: 11.41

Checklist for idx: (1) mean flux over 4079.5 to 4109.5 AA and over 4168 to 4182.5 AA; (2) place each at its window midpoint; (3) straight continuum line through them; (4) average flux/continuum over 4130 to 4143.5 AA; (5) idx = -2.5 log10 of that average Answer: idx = -0.05 mag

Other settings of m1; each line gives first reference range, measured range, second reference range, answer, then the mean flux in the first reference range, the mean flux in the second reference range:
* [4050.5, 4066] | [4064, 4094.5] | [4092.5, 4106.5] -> -1.83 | 11.9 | 10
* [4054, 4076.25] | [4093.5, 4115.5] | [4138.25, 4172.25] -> 3.03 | 11.9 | 11.7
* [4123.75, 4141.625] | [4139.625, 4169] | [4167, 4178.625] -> -0.38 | 11.5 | 11.5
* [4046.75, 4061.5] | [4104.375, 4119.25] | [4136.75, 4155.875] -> 1.52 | 11.8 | 11.6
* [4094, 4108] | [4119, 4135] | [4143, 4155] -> -0.63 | 9.97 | 11.7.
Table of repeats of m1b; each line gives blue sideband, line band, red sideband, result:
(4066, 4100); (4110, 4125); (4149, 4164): 0.60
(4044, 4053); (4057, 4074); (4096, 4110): -1.02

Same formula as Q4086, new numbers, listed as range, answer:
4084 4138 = 10.8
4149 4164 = 11.6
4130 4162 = 11.6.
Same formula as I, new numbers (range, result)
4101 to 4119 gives 9.807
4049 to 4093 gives 10.7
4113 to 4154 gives 10.93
